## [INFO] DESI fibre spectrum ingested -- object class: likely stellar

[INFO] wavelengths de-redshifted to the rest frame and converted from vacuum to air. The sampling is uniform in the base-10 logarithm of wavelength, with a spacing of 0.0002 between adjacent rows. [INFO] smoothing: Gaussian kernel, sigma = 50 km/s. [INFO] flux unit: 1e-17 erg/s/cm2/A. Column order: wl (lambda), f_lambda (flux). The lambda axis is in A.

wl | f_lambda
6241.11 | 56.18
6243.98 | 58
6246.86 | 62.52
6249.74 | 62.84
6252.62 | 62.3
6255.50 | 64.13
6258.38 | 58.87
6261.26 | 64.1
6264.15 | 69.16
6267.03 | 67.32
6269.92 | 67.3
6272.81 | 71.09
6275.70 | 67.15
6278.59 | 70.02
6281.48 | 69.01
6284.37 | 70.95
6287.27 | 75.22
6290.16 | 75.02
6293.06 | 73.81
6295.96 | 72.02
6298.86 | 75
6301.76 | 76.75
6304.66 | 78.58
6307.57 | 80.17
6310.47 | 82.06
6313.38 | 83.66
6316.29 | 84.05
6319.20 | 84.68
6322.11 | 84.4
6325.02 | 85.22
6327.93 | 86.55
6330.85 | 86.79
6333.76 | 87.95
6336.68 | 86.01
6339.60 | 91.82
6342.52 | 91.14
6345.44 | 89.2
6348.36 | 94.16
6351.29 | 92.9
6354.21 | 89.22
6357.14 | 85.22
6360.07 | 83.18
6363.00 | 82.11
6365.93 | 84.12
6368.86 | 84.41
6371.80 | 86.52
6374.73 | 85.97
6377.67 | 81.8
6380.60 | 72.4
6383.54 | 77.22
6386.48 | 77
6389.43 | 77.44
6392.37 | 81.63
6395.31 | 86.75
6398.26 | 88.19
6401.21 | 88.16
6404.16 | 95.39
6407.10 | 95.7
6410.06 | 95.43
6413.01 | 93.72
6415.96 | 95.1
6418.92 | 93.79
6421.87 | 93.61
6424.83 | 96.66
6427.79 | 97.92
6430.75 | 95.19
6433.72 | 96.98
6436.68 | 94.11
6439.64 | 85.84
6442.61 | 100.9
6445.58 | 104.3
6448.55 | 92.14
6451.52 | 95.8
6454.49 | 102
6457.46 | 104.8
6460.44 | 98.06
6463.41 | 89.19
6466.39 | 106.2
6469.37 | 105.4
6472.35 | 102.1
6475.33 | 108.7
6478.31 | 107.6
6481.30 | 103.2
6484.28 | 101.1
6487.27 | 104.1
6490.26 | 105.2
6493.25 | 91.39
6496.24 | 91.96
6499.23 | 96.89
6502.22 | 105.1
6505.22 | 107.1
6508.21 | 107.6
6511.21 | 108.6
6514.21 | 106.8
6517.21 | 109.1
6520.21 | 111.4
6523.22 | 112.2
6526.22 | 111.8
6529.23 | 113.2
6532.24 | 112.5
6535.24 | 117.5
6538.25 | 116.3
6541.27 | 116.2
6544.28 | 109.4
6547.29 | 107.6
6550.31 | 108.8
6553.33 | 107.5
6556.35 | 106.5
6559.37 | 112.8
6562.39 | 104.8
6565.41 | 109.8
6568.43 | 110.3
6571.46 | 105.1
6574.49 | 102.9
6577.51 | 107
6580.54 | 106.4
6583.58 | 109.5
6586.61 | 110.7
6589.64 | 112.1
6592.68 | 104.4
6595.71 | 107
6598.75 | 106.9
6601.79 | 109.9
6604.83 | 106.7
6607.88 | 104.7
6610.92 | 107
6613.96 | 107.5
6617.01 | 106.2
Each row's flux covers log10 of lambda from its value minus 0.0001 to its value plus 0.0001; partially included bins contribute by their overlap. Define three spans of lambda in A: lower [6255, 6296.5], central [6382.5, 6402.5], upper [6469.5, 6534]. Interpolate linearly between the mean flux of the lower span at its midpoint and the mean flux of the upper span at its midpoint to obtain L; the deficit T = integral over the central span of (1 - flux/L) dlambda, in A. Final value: 1.27 A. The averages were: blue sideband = 69.1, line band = 82.4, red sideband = 106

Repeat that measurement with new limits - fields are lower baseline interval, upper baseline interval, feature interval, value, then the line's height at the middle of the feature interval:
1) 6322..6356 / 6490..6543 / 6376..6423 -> 4.2 A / 95.4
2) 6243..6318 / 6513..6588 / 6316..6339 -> -2.5 A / 77.7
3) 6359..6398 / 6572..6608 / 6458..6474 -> -1.4 A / 92.4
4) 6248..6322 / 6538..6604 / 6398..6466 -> -3.5 A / 91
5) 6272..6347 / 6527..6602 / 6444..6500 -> -1.0 A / 98.8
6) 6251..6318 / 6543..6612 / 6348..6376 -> -1.7 A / 81.5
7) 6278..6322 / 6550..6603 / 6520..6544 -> -2.5 A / 103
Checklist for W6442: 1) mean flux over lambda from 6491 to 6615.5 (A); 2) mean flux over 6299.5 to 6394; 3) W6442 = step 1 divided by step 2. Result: 1.28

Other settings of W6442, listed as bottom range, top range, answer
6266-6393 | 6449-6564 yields 1.31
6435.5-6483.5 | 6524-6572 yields 1.11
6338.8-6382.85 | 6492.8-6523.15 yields 1.21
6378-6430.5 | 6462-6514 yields 1.16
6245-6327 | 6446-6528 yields 1.42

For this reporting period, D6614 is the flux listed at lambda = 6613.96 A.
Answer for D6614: 107.5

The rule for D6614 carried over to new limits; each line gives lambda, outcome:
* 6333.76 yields 87.95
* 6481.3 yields 103.2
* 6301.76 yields 76.75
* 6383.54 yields 77.22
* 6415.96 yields 95.1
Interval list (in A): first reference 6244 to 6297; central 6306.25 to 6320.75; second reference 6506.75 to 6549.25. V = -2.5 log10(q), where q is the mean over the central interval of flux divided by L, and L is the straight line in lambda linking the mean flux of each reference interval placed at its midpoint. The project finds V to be -0.11 mag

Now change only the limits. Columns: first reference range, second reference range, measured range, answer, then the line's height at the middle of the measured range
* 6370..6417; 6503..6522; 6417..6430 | -0.044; 91.7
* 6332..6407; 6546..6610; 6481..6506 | -0.017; 98.8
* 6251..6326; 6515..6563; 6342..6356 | -0.108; 82.6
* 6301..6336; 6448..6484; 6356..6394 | 0.113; 90.5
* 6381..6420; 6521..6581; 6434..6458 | -0.032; 94.4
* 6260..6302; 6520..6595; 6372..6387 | 0.066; 84.7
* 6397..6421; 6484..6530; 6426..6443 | 0.018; 96.4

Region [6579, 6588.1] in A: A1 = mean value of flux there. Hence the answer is 109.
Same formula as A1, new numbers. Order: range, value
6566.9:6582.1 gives 106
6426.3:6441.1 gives 94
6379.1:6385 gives 74.9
